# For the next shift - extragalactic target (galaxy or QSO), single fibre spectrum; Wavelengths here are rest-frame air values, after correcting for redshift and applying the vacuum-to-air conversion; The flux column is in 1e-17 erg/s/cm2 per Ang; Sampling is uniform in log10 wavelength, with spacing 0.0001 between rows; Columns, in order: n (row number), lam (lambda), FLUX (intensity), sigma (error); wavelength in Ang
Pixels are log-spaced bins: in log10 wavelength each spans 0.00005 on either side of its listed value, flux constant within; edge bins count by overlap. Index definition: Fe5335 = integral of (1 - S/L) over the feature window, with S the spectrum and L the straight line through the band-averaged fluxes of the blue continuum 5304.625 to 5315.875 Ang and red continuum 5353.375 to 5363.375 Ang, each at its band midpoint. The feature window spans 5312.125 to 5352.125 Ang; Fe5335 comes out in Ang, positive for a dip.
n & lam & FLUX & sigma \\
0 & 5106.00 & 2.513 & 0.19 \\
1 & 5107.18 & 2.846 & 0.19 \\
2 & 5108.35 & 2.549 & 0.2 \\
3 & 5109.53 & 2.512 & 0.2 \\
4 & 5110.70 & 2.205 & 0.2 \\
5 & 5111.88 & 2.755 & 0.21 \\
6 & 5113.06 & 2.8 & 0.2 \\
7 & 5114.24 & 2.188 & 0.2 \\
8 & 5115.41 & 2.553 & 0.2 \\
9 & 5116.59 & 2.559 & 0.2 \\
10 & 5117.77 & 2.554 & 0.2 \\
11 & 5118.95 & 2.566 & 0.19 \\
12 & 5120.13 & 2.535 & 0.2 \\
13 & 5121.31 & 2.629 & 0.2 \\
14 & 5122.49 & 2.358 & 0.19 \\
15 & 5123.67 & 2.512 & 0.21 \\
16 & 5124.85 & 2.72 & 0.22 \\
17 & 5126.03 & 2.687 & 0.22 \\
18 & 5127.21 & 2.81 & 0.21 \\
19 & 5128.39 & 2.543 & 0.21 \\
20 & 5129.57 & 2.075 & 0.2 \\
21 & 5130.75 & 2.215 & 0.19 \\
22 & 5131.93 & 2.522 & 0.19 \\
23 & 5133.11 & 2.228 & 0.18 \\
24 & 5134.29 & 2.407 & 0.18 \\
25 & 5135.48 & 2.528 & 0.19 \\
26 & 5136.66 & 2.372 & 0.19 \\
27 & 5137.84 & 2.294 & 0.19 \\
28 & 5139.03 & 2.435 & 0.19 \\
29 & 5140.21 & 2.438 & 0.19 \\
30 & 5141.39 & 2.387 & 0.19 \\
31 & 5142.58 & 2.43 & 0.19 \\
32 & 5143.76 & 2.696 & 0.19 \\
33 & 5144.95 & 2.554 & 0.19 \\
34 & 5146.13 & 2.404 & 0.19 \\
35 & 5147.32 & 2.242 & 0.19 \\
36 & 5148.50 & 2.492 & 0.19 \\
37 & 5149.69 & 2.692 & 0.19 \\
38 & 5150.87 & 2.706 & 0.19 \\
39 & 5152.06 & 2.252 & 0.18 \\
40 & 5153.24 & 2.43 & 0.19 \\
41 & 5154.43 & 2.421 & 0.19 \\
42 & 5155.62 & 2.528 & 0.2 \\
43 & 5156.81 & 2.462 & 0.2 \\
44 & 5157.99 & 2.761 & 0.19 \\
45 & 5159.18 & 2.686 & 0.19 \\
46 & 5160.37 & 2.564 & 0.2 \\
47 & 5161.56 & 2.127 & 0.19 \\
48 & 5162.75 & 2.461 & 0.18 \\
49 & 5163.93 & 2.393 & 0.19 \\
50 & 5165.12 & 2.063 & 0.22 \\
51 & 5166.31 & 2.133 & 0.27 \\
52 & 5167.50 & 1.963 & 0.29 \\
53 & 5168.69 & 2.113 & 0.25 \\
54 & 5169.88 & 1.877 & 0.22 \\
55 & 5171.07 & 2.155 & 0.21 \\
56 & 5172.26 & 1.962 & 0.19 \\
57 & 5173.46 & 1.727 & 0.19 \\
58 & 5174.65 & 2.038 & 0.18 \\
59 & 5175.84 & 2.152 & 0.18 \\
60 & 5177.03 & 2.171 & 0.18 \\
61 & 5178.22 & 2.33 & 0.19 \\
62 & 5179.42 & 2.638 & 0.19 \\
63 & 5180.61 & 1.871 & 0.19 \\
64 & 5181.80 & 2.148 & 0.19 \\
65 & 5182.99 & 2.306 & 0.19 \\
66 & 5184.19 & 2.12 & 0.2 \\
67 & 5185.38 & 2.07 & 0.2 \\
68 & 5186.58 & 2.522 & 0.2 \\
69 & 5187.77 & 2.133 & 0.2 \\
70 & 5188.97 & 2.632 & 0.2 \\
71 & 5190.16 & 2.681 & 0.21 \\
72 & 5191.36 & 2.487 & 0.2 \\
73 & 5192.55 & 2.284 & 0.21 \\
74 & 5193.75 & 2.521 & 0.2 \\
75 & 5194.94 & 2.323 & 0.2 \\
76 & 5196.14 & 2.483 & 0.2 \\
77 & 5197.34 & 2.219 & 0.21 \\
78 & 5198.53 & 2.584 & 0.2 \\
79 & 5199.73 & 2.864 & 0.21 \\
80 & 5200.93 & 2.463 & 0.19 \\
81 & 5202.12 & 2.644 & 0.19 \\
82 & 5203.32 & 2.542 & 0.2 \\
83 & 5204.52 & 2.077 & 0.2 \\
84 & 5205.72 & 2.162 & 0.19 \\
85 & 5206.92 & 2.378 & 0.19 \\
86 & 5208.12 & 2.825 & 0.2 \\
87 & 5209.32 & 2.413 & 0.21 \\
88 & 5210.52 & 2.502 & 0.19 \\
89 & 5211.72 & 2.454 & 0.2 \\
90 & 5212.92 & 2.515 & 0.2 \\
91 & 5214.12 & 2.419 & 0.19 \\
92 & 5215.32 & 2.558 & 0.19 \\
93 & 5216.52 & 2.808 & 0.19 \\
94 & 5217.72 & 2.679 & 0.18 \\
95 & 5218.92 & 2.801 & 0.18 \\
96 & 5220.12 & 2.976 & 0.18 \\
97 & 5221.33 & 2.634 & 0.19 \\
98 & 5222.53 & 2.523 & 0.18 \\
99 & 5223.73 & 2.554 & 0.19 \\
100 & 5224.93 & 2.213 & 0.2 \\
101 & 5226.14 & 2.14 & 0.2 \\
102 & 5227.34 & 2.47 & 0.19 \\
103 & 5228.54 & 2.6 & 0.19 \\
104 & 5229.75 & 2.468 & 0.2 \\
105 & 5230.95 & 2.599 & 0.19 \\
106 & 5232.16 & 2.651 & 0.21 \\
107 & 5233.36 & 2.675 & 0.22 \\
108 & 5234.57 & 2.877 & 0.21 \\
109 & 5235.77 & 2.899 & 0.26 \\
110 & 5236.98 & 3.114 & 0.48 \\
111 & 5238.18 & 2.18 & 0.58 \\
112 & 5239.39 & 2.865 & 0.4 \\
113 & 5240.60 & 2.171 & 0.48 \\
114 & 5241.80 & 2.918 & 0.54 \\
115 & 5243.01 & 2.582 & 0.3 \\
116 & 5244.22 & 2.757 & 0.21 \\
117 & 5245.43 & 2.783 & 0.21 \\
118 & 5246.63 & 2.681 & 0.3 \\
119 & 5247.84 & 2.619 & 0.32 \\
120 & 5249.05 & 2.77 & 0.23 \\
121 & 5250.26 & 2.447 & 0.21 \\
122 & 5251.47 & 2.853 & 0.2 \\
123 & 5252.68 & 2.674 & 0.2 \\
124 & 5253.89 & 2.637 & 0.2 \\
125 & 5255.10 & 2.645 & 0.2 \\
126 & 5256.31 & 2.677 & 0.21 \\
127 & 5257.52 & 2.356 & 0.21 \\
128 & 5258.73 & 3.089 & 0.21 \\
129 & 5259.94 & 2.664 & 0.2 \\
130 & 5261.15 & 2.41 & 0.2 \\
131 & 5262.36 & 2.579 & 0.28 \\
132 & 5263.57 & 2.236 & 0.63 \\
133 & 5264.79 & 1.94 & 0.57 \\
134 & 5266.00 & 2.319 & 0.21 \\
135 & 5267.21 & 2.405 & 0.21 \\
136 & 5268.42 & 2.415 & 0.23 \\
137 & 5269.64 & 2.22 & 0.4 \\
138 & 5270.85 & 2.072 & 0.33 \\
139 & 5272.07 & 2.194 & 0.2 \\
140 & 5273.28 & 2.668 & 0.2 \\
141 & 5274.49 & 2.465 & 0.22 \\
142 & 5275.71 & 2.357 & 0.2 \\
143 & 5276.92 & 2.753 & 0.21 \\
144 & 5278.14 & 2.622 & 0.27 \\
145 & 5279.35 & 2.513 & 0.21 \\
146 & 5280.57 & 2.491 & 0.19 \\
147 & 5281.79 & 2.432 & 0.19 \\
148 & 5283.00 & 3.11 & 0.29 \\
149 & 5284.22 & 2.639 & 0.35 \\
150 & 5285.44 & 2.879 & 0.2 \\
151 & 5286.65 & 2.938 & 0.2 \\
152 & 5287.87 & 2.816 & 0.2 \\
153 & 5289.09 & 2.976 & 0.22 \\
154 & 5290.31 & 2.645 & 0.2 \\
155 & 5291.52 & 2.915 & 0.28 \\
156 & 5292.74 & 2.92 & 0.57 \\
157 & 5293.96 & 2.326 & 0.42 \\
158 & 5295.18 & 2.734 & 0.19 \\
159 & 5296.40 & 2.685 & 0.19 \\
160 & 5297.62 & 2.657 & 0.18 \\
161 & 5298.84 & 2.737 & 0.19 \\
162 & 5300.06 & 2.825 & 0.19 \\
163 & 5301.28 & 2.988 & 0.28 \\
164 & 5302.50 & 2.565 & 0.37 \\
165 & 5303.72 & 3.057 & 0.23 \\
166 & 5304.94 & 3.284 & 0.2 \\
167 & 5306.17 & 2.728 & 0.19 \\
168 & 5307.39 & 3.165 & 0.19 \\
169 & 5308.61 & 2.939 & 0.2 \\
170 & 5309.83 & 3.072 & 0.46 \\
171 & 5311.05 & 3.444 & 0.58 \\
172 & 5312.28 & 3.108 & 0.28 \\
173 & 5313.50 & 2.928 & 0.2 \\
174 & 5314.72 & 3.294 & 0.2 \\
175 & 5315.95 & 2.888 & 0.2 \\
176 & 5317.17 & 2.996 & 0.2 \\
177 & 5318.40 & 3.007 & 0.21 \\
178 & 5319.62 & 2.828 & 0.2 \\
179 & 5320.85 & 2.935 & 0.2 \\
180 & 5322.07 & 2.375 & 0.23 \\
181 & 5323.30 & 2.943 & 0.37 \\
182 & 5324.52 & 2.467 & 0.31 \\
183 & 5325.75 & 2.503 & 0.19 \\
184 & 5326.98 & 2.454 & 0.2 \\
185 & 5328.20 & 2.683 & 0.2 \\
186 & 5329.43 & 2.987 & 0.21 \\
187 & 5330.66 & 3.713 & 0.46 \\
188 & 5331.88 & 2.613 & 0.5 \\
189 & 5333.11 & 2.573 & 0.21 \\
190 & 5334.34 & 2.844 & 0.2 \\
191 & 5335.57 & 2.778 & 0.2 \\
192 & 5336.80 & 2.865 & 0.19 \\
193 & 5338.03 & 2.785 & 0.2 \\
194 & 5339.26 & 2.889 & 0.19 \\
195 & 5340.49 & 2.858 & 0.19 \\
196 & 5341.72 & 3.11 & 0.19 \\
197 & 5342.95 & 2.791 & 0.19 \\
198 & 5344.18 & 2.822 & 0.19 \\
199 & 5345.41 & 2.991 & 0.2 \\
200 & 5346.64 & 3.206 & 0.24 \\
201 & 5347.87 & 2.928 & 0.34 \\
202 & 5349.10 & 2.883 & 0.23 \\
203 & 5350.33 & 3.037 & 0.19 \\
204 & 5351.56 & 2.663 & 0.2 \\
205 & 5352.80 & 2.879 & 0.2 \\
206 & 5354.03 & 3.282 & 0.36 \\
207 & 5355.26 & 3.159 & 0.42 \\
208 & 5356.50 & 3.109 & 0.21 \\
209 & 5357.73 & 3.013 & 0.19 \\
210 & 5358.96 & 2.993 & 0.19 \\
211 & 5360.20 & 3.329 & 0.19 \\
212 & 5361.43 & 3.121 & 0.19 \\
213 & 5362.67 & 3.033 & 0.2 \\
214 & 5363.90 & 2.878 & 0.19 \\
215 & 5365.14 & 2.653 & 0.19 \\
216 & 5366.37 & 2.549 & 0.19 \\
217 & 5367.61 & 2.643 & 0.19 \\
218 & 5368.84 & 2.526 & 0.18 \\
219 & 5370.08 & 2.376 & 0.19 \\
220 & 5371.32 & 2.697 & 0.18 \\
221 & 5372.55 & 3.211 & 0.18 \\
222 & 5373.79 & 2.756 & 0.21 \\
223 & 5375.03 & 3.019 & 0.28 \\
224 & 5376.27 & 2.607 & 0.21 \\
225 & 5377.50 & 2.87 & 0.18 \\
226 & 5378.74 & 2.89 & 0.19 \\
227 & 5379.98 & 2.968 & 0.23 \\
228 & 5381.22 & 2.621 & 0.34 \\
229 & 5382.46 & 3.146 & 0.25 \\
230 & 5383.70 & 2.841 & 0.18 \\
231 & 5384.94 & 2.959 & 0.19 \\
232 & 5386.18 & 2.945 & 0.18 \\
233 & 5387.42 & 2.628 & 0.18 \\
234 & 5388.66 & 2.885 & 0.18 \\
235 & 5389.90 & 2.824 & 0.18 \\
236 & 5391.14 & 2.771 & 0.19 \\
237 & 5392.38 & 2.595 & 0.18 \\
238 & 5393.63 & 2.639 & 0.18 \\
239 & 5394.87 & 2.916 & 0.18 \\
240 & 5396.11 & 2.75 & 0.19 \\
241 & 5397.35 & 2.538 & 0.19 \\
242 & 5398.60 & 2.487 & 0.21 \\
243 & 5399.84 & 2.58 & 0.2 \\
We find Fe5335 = 3.1 Ang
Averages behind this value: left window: 3.09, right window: 3.13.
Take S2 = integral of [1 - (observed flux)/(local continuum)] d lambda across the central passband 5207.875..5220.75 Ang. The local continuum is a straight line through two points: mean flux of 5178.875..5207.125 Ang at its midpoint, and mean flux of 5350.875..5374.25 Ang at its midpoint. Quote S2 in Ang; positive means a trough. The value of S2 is -1.0 Ang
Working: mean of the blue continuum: 2.38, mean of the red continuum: 2.89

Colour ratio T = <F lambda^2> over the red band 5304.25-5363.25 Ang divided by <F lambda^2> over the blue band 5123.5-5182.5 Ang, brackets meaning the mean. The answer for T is 1.3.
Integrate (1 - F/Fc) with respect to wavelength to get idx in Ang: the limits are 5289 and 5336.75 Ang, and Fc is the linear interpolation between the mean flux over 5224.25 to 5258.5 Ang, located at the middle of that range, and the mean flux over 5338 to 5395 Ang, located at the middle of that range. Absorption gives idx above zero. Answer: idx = -1.56 Ang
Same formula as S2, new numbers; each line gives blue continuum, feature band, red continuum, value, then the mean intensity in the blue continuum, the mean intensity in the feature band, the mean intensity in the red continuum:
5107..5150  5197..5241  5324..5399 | 1.2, 2.49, 2.56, 2.85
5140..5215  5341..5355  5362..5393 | -1.2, 2.37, 2.97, 2.8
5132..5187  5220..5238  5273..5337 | -0.3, 2.32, 2.61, 2.81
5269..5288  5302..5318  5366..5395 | -2.5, 2.57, 3.04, 2.79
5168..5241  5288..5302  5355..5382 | -0.5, 2.43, 2.76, 2.86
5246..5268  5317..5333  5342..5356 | 0.4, 2.56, 2.8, 2.97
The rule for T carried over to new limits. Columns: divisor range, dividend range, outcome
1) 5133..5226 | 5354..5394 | 1.28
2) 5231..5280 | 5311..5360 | 1.17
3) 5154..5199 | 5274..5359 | 1.31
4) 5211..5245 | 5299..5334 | 1.15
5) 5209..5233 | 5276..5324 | 1.15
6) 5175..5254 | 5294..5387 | 1.20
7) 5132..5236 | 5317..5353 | 1.25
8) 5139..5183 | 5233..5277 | 1.15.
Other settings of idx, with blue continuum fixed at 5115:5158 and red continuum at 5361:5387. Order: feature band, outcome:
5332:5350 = -0.7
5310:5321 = -1.3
